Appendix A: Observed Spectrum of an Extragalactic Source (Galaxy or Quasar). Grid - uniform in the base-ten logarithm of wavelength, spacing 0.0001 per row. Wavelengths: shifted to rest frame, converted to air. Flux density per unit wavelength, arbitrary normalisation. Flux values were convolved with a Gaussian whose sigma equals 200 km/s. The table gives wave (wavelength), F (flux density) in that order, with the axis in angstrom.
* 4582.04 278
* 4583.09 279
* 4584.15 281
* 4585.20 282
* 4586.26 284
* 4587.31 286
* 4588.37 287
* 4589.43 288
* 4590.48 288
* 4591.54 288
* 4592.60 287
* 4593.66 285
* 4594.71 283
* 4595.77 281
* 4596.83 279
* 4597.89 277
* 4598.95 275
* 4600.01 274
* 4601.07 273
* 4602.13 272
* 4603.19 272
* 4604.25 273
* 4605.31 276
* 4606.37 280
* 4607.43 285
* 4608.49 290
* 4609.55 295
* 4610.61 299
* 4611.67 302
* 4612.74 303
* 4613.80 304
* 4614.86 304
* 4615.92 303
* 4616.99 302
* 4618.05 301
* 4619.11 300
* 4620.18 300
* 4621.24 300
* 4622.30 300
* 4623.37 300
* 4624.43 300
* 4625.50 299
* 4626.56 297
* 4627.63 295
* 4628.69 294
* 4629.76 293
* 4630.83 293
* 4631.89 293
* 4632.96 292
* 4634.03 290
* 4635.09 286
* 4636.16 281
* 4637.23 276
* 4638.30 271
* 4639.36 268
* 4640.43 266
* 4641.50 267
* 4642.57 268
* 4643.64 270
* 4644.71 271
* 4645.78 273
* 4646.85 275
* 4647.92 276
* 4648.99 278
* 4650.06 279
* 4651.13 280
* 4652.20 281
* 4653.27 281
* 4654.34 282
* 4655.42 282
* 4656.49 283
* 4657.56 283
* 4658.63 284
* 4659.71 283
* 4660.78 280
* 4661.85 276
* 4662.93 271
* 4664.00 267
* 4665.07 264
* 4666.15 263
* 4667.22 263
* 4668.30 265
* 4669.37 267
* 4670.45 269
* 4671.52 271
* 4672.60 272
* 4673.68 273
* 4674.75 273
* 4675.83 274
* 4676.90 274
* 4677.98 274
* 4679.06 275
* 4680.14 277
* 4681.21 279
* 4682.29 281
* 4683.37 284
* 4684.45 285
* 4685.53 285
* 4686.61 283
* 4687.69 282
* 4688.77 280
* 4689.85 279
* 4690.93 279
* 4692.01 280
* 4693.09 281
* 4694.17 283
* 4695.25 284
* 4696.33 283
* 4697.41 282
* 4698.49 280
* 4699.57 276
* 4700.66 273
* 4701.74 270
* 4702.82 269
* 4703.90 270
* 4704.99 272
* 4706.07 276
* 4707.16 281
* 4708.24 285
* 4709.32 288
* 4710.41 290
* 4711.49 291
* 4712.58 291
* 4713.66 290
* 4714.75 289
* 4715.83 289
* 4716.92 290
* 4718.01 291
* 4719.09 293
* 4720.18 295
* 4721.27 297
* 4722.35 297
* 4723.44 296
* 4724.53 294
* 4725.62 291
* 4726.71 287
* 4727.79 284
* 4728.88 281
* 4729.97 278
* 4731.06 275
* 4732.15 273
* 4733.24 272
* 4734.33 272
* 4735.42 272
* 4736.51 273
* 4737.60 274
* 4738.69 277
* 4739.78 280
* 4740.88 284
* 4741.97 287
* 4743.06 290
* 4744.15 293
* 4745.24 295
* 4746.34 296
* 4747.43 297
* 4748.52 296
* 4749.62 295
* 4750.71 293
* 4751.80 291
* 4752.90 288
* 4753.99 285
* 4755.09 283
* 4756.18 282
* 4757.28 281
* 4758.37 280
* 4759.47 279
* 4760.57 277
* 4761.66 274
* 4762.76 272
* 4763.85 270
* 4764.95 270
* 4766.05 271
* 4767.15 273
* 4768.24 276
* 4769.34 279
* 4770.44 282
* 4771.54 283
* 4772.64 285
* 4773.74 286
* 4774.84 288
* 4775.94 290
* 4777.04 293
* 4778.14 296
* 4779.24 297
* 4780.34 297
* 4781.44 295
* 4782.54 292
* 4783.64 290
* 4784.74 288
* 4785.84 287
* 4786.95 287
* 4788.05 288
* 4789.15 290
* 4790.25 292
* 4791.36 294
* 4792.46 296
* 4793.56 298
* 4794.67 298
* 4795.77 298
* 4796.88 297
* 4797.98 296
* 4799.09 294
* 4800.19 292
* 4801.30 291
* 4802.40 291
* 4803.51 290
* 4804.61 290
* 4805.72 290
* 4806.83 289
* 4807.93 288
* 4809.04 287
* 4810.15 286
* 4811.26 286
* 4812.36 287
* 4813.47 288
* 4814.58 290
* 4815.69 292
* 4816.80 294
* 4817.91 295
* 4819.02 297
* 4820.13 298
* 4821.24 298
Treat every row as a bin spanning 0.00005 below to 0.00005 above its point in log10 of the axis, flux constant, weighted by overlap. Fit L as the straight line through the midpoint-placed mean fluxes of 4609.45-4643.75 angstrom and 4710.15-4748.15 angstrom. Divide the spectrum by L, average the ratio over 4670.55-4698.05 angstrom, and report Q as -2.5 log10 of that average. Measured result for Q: 0.04 mag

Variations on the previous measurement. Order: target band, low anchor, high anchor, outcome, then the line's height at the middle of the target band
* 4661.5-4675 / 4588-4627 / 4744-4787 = 0.077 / 288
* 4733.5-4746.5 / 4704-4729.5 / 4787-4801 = 0.030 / 290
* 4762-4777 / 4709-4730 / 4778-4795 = 0.049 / 292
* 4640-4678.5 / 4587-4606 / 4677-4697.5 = 0.026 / 280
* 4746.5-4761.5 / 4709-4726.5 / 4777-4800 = 0.022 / 293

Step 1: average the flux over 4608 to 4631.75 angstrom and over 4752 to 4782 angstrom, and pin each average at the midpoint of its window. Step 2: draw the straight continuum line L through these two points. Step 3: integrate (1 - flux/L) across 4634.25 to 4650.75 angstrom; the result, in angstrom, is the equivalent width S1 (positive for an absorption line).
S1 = 1.2 angstrom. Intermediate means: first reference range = 299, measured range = 274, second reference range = 283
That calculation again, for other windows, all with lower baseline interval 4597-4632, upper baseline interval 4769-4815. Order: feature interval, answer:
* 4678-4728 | 1.3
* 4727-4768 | 1.3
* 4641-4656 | 0.8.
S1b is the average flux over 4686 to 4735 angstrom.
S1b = 283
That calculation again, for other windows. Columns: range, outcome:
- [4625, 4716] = 279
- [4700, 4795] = 285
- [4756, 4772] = 276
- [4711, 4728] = 292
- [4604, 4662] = 287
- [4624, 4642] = 286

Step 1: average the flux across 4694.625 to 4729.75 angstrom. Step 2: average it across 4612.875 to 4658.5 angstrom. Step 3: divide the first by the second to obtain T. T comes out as 0.99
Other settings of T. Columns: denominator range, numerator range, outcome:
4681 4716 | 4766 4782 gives 1.02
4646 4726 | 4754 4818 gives 1.03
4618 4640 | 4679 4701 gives 0.96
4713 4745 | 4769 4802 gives 1.02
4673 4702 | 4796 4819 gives 1.04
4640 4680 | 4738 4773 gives 1.03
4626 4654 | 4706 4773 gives 1.01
